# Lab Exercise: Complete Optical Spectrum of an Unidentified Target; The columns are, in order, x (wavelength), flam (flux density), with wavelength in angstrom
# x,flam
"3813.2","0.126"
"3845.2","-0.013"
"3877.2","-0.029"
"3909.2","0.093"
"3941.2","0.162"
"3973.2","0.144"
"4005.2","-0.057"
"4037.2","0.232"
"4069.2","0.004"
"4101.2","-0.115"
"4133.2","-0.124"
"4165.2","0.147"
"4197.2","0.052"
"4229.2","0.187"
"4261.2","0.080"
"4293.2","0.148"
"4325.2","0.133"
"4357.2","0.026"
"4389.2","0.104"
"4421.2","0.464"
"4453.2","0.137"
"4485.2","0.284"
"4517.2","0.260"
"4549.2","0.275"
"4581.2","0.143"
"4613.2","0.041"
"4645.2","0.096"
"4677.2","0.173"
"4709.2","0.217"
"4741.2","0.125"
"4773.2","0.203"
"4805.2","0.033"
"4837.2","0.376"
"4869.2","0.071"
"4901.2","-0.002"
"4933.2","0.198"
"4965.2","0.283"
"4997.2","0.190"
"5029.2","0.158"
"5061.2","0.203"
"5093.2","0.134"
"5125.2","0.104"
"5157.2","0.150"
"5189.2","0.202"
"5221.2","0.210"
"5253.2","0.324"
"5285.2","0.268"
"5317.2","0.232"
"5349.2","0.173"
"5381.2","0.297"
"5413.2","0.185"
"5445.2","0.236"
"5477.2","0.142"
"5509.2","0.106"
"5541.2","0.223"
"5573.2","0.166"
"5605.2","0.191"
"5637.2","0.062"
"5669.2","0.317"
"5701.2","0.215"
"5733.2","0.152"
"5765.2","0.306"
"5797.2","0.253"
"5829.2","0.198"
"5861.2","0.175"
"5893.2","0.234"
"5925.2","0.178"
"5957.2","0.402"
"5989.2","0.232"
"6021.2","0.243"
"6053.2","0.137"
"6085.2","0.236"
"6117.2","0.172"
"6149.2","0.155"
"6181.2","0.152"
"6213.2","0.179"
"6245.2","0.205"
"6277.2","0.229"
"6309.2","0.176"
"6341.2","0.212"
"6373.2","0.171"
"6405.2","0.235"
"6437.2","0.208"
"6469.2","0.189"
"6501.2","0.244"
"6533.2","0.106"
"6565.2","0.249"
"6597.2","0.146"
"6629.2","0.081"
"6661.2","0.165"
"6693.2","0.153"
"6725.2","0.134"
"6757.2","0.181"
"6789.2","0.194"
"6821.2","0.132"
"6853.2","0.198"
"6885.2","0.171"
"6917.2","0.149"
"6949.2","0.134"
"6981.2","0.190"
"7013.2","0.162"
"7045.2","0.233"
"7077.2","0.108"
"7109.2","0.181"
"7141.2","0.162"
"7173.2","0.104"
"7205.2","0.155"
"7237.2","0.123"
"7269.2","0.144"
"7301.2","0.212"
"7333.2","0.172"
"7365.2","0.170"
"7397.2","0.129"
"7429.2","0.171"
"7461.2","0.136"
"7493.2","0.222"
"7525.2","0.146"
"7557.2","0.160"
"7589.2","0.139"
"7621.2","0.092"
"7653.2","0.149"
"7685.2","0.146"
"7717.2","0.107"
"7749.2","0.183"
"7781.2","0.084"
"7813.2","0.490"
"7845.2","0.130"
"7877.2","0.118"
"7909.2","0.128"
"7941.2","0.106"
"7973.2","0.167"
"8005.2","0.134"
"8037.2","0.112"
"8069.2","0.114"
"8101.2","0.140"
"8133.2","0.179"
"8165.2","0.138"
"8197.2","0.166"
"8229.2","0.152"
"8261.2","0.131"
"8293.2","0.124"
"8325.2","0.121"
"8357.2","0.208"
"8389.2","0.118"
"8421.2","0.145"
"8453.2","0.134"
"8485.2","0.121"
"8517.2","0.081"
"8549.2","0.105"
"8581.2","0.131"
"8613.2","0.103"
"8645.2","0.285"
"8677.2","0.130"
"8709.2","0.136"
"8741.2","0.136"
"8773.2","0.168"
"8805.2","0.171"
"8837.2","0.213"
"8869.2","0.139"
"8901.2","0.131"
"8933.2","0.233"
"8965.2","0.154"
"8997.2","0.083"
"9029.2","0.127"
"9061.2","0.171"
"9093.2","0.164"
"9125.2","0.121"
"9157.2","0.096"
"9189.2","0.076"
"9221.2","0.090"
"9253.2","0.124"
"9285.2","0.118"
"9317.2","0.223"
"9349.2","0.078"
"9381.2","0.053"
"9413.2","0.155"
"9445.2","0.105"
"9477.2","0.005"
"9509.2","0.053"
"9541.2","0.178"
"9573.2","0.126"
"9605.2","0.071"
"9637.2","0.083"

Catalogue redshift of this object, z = 0.19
